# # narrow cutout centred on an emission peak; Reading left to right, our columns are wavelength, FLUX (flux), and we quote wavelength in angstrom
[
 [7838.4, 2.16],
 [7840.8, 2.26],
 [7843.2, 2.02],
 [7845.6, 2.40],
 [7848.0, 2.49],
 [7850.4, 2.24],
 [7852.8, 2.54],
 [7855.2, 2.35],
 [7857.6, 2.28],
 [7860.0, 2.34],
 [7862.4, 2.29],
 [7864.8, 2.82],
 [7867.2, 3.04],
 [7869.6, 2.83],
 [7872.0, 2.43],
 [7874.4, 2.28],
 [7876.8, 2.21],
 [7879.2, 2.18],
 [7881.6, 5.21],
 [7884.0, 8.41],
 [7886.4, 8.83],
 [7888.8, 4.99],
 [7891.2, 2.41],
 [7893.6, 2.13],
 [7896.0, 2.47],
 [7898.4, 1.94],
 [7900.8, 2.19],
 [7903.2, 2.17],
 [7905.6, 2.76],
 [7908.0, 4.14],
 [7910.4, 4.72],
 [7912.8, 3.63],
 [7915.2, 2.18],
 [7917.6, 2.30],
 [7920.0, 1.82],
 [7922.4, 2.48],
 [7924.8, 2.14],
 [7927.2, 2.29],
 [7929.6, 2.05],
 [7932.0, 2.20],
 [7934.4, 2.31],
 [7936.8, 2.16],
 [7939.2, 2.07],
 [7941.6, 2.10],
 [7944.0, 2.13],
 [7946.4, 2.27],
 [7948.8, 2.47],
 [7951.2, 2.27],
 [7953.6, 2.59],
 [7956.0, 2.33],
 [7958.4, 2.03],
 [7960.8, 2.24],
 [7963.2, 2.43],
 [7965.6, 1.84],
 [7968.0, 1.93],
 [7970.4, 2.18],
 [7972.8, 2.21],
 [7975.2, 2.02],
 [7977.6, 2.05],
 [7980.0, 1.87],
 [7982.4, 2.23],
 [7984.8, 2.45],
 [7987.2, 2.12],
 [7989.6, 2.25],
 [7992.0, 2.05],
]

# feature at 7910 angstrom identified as [N II] 6583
